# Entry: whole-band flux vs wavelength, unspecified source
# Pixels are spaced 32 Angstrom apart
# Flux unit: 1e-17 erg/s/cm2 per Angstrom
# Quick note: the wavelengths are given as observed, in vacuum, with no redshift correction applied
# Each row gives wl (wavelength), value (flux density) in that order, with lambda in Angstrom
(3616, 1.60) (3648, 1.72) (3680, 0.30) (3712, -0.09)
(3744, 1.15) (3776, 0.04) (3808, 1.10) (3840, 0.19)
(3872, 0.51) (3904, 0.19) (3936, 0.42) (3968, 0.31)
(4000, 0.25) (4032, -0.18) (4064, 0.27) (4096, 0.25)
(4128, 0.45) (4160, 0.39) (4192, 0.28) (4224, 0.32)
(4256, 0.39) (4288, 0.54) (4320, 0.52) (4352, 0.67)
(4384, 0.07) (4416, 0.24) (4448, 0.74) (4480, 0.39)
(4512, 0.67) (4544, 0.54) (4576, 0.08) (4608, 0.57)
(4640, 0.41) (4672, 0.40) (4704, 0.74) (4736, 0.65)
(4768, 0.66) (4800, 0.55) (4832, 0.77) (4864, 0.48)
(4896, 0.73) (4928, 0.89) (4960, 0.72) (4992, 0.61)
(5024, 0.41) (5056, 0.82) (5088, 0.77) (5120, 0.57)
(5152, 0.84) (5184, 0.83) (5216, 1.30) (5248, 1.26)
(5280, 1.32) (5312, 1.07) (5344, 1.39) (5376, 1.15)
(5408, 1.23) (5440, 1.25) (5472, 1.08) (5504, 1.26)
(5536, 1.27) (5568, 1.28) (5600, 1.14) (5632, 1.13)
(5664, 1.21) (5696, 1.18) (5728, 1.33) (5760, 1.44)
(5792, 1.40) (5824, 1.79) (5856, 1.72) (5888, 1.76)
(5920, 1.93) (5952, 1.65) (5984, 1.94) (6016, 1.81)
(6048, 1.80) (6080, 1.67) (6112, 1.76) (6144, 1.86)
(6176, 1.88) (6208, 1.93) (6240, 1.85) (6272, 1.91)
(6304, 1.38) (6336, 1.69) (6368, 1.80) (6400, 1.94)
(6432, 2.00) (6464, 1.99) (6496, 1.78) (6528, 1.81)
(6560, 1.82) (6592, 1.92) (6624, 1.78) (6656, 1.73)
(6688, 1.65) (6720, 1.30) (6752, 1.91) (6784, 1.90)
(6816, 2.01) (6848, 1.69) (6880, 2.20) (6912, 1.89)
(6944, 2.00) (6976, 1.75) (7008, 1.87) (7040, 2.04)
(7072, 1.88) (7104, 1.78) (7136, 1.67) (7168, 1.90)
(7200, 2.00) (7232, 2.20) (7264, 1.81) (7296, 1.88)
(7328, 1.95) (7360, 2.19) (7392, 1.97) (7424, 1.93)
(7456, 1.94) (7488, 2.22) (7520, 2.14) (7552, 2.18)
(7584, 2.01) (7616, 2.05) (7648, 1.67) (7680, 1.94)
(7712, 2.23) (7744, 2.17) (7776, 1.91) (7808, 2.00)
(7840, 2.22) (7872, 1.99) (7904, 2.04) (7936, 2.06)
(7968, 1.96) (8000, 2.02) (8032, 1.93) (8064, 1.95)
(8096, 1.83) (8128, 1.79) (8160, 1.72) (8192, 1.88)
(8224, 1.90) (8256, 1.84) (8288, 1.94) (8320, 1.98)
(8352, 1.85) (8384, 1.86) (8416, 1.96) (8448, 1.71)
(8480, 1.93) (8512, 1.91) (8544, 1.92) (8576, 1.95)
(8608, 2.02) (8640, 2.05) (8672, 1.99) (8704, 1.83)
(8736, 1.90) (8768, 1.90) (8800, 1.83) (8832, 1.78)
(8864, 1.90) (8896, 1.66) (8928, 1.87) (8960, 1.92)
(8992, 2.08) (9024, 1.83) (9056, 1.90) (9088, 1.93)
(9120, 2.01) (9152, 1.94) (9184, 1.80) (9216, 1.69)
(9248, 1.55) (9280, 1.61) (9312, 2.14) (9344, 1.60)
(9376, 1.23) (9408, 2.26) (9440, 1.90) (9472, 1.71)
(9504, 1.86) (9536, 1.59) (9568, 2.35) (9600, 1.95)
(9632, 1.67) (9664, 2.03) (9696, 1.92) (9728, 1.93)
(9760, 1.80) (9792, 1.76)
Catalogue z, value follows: 0.30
